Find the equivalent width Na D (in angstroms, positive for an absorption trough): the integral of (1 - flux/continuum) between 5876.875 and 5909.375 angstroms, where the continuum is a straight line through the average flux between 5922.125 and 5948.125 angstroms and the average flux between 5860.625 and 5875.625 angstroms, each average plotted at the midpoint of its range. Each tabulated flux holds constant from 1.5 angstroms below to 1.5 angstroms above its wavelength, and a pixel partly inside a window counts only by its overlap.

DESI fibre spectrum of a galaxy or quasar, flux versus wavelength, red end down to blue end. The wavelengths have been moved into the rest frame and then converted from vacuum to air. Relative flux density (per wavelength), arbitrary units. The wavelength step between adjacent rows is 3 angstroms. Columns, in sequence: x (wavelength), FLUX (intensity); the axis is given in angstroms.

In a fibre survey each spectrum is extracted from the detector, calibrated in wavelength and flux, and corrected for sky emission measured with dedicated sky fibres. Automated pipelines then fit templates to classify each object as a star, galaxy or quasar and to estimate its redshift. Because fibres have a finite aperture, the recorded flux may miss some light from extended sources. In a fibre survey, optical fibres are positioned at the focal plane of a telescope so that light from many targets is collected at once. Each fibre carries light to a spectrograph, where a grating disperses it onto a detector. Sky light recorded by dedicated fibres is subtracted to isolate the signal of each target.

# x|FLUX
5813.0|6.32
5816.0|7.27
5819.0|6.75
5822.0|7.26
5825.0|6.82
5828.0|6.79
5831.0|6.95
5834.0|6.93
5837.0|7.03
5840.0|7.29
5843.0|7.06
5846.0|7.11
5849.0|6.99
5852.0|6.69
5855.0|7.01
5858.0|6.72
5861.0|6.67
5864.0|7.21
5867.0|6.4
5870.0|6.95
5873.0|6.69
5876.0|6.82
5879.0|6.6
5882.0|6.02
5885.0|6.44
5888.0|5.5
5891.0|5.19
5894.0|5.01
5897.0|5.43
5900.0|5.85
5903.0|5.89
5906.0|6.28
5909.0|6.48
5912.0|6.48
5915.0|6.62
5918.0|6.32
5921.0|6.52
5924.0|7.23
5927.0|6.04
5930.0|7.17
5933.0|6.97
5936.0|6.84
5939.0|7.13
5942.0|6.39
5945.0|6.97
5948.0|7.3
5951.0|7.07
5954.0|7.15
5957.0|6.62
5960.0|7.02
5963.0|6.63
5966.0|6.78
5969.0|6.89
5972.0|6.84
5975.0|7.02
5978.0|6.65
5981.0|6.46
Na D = 4.5 angstroms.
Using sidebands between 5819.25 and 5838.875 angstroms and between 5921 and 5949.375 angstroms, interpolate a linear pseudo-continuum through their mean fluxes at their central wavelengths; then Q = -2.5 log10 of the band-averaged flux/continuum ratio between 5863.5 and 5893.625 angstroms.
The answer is 0.10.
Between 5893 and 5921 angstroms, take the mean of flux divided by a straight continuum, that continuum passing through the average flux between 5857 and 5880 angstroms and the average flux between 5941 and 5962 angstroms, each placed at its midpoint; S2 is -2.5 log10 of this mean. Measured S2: 0.13 mag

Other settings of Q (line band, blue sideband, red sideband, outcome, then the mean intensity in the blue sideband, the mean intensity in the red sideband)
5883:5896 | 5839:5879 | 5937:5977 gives 0.23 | 6.88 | 6.9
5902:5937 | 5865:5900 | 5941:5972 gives -0.01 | 6.1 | 6.89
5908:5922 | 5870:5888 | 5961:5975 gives 0.02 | 6.47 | 6.82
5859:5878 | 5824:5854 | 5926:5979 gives 0.03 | 6.97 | 6.87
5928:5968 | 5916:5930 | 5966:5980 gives -0.03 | 6.6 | 6.83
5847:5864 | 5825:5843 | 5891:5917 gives -0.03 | 6.99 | 5.96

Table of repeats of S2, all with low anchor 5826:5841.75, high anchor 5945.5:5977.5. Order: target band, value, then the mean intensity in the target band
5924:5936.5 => 0.021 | 6.81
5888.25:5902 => 0.275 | 5.4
